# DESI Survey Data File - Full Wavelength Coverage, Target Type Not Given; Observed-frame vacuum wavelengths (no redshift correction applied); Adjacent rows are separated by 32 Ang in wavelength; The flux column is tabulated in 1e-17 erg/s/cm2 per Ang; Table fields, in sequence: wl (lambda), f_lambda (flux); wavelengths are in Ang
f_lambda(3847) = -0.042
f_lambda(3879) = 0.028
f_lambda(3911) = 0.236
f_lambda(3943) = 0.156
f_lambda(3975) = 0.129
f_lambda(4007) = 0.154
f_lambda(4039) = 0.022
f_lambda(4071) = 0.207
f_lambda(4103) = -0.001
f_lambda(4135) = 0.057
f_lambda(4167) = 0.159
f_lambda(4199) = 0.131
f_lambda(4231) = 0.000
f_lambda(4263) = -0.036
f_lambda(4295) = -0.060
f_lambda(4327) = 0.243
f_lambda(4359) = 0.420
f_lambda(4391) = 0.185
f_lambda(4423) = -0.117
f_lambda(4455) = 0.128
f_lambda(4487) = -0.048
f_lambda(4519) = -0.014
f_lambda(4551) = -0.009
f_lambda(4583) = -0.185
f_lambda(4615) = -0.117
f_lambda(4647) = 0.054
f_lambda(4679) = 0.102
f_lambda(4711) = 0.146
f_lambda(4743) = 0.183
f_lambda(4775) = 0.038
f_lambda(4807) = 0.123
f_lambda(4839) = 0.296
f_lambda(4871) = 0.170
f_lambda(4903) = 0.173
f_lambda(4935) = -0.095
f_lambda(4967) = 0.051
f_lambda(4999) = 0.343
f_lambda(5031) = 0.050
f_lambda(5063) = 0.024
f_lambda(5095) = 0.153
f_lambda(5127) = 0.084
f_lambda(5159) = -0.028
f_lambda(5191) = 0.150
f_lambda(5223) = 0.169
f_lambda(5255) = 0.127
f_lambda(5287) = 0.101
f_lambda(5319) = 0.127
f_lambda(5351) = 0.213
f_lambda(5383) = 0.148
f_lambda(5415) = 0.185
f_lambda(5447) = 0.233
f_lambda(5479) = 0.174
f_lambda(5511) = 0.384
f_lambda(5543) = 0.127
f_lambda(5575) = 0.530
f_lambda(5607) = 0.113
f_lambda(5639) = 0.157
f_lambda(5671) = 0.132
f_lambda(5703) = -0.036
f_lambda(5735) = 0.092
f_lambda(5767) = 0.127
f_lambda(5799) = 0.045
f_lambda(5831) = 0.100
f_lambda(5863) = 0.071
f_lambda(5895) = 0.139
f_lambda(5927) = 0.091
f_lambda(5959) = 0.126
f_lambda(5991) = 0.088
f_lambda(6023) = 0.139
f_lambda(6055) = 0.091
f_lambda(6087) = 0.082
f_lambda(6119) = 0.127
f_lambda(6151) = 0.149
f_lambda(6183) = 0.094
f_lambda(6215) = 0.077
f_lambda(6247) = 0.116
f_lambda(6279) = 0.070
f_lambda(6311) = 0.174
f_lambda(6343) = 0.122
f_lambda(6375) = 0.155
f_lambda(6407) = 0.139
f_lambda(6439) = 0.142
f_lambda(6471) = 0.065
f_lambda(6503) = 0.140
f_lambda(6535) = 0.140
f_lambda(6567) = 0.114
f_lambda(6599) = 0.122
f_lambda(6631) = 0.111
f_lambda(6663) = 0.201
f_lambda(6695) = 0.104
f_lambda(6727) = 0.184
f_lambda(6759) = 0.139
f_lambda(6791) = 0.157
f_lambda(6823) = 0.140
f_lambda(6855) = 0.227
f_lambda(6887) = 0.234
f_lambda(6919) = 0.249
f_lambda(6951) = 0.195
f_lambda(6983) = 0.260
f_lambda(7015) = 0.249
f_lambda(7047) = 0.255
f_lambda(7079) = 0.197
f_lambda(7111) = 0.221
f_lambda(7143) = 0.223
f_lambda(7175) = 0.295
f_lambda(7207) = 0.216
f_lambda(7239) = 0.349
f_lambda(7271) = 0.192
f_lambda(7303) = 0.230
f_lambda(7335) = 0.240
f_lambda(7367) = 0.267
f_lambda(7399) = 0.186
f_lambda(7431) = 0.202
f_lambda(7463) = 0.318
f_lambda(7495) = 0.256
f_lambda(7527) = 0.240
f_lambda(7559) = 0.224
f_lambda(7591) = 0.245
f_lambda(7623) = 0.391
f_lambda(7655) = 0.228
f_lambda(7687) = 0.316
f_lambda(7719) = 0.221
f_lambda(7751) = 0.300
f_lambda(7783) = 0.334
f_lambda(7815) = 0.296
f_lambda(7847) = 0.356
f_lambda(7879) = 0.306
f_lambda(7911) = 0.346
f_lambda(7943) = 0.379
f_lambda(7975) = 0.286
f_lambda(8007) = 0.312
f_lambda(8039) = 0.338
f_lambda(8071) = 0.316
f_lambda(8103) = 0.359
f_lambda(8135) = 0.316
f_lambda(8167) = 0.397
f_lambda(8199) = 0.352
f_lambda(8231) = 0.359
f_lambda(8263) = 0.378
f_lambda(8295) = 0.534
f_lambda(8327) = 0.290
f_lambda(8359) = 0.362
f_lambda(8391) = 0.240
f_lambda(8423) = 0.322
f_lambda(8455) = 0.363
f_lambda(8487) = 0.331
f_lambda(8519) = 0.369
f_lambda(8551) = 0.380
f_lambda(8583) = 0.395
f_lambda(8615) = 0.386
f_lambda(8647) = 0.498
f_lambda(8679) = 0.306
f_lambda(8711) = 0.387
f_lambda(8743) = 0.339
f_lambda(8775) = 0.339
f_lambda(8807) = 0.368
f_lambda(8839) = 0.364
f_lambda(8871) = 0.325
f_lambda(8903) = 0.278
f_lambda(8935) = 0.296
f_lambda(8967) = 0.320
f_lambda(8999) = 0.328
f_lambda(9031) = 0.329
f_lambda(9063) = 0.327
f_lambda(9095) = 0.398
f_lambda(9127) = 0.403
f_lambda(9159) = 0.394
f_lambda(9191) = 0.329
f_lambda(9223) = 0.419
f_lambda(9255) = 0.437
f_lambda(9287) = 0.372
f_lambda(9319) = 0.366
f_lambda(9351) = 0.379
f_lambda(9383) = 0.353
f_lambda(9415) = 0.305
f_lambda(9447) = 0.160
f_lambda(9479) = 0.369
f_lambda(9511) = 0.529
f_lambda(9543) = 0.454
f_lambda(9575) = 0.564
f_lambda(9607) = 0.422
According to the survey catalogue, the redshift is 0.72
